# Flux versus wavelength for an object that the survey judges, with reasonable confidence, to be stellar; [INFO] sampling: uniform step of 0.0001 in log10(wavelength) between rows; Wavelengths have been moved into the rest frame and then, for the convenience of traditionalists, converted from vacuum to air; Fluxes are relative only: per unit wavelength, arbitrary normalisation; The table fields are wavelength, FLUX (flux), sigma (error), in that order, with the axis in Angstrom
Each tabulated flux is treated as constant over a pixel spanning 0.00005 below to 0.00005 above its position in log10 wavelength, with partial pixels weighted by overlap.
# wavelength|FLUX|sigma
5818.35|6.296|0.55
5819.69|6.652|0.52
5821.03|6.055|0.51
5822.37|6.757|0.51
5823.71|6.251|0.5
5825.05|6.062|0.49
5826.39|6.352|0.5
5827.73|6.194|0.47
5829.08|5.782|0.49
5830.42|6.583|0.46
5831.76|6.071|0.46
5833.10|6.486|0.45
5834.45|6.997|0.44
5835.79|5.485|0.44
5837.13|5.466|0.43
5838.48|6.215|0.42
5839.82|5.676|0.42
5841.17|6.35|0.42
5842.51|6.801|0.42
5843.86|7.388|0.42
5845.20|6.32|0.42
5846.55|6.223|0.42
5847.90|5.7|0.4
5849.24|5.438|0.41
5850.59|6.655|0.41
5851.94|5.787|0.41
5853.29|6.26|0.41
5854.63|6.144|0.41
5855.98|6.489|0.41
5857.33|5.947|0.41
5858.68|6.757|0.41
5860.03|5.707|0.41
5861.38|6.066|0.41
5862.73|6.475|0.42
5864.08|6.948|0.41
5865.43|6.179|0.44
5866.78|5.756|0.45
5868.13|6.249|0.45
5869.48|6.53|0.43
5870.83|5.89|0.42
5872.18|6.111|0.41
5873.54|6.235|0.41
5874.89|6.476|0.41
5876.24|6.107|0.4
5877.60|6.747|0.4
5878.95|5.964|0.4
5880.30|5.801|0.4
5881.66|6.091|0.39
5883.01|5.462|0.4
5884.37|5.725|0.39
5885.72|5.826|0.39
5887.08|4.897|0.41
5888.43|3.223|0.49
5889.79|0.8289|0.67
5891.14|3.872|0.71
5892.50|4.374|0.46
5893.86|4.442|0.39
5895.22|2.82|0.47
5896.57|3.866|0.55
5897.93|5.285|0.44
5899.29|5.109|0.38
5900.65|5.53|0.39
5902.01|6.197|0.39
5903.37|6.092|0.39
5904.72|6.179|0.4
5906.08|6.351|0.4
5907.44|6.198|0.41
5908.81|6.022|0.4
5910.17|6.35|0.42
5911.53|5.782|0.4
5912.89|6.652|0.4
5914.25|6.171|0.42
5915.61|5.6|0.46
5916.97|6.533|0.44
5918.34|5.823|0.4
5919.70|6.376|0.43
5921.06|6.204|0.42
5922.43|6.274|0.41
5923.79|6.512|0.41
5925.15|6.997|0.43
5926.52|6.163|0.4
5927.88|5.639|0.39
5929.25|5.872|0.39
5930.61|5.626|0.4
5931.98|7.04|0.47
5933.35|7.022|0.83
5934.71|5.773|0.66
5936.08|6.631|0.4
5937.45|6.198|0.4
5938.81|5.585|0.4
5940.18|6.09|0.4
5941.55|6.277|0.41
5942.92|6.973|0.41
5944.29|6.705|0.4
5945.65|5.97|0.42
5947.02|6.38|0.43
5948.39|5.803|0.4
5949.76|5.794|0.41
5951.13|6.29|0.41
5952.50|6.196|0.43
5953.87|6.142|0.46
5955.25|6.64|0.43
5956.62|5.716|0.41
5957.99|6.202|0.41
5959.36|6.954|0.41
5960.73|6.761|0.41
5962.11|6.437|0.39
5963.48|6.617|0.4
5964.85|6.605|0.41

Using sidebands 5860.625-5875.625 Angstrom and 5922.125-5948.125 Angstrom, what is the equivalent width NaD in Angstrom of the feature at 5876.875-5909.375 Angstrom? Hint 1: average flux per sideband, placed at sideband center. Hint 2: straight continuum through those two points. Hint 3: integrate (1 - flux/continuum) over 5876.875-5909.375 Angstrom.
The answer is 6.0 Angstrom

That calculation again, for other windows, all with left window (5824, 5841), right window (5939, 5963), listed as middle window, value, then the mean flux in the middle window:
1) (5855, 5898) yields 4.92 Angstrom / 5.48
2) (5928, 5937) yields -0.01 Angstrom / 6.28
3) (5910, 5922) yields 0.17 Angstrom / 6.16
